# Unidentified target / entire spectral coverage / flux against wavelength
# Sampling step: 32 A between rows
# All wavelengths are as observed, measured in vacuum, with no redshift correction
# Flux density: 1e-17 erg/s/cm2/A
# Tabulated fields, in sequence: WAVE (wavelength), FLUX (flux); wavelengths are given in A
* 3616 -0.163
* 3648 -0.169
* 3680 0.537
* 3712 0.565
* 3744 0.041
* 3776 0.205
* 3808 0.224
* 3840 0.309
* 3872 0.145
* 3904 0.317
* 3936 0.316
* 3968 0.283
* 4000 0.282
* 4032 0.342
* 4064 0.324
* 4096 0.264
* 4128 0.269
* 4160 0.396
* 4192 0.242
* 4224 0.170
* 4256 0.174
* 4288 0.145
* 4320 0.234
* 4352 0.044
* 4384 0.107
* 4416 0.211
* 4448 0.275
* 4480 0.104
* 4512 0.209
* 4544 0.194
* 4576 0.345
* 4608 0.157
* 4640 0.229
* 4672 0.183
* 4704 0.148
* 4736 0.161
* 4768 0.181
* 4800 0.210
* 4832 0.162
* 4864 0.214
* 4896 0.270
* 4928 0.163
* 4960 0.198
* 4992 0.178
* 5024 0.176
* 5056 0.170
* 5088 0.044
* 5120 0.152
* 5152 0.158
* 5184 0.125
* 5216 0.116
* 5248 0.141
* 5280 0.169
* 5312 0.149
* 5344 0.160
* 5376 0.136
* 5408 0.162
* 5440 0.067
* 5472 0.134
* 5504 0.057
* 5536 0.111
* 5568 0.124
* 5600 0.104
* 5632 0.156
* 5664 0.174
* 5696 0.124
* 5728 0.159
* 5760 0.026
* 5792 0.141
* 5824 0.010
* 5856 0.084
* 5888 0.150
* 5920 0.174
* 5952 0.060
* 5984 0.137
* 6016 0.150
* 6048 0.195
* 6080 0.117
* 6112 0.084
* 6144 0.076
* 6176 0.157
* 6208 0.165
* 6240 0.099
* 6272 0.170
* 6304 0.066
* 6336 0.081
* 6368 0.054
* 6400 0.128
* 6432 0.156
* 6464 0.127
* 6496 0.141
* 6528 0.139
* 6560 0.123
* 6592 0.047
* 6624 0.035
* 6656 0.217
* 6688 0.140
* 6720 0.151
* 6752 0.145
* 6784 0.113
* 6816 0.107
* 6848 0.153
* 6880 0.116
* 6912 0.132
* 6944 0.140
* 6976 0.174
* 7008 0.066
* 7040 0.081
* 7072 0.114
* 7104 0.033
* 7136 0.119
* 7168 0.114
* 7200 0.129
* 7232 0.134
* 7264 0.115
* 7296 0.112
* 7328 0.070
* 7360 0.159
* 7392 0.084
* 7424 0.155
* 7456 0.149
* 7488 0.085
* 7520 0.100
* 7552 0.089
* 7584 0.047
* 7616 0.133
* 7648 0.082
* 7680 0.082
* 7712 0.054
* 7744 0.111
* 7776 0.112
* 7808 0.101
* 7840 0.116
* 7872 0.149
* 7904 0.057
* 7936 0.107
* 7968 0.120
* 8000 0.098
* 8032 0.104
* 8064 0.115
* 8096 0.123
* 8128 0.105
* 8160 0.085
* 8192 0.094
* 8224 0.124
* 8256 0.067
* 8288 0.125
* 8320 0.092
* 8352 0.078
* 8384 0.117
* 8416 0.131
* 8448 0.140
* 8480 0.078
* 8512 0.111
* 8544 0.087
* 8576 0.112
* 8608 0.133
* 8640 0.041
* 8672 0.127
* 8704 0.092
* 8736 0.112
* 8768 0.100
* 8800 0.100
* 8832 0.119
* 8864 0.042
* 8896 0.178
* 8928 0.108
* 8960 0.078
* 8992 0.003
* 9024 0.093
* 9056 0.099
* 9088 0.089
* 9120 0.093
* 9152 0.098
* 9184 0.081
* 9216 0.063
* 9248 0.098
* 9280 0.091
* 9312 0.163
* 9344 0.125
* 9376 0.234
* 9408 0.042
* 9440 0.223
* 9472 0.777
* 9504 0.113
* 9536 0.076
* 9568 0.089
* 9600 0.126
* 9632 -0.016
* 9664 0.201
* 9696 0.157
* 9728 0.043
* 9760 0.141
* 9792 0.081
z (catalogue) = 1.539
